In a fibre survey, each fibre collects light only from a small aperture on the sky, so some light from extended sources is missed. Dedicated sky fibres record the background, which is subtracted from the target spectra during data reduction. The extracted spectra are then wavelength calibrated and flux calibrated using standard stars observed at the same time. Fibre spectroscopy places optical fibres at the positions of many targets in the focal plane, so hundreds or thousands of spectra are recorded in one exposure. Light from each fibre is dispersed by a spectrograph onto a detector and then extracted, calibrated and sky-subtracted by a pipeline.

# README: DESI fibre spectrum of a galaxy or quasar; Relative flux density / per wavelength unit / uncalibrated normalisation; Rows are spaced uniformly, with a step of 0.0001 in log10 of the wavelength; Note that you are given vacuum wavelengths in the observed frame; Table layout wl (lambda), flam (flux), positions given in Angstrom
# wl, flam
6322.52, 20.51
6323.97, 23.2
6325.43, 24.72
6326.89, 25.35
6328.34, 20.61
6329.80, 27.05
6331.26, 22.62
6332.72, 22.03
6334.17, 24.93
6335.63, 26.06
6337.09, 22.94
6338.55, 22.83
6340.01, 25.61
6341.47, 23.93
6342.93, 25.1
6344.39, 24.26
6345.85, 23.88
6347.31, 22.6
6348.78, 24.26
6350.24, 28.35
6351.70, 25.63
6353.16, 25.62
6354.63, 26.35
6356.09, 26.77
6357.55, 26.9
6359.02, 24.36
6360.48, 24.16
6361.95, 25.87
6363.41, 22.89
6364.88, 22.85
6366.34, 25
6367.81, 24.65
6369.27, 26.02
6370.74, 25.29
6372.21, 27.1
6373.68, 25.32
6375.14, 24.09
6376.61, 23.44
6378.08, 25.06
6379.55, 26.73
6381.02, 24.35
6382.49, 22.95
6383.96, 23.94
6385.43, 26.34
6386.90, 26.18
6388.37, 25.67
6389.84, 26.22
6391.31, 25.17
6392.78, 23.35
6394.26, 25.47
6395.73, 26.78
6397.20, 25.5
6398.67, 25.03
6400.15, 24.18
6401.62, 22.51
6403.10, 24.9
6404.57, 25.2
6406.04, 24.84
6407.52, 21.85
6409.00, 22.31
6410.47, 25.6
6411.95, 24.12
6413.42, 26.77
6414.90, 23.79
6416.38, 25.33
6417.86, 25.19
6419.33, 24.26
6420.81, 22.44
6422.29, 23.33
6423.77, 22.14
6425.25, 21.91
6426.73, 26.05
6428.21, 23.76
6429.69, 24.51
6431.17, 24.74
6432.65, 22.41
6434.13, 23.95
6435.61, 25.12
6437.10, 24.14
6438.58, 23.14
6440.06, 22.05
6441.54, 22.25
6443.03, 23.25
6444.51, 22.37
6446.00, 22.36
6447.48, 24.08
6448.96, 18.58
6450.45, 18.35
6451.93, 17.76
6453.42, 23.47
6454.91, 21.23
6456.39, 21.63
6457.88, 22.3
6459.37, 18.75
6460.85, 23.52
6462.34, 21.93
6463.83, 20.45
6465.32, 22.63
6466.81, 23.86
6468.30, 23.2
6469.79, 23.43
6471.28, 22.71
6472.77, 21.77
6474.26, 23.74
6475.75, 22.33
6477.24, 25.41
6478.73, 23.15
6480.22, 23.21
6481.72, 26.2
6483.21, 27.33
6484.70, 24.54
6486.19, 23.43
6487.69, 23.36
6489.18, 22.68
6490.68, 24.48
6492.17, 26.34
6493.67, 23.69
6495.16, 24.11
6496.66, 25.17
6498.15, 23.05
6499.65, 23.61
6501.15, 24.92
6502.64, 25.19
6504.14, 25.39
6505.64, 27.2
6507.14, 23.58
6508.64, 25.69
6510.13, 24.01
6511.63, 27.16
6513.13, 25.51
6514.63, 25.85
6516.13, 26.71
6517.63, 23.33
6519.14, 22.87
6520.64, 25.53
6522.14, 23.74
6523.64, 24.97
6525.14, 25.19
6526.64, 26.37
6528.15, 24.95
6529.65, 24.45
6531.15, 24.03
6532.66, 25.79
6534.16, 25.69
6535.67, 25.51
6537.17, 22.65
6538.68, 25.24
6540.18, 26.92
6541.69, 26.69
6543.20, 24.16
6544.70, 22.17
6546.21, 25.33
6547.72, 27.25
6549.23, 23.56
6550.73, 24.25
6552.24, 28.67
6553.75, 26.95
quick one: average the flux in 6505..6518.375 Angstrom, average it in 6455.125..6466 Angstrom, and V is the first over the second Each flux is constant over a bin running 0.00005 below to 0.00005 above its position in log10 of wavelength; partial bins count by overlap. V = 1.18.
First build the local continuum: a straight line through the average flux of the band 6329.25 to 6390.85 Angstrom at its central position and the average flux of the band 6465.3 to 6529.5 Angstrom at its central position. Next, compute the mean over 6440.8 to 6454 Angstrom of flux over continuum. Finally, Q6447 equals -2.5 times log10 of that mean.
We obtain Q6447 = 0.16 mag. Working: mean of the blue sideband 24.9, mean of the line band 21.4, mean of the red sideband 24.5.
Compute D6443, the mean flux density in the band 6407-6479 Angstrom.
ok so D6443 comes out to 22.9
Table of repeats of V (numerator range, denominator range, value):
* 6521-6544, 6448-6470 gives 1.17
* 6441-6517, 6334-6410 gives 0.95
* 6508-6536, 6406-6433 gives 1.05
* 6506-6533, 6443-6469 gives 1.16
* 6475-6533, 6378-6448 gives 1.02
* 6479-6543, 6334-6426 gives 1.01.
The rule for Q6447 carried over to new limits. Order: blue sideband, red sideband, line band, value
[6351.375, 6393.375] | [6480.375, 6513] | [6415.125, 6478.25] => 0.10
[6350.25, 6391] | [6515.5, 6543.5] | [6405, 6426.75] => 0.05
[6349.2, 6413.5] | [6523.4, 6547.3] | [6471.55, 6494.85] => 0.04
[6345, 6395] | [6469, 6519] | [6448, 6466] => 0.18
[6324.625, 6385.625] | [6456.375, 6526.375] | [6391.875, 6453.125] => 0.04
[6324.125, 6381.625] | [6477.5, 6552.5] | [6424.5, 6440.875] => 0.05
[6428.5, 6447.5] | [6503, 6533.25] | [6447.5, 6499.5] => 0.06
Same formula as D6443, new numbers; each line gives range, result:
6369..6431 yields 24.6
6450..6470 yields 21.6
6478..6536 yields 24.8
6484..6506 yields 24.4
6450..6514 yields 23.6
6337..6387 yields 24.9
